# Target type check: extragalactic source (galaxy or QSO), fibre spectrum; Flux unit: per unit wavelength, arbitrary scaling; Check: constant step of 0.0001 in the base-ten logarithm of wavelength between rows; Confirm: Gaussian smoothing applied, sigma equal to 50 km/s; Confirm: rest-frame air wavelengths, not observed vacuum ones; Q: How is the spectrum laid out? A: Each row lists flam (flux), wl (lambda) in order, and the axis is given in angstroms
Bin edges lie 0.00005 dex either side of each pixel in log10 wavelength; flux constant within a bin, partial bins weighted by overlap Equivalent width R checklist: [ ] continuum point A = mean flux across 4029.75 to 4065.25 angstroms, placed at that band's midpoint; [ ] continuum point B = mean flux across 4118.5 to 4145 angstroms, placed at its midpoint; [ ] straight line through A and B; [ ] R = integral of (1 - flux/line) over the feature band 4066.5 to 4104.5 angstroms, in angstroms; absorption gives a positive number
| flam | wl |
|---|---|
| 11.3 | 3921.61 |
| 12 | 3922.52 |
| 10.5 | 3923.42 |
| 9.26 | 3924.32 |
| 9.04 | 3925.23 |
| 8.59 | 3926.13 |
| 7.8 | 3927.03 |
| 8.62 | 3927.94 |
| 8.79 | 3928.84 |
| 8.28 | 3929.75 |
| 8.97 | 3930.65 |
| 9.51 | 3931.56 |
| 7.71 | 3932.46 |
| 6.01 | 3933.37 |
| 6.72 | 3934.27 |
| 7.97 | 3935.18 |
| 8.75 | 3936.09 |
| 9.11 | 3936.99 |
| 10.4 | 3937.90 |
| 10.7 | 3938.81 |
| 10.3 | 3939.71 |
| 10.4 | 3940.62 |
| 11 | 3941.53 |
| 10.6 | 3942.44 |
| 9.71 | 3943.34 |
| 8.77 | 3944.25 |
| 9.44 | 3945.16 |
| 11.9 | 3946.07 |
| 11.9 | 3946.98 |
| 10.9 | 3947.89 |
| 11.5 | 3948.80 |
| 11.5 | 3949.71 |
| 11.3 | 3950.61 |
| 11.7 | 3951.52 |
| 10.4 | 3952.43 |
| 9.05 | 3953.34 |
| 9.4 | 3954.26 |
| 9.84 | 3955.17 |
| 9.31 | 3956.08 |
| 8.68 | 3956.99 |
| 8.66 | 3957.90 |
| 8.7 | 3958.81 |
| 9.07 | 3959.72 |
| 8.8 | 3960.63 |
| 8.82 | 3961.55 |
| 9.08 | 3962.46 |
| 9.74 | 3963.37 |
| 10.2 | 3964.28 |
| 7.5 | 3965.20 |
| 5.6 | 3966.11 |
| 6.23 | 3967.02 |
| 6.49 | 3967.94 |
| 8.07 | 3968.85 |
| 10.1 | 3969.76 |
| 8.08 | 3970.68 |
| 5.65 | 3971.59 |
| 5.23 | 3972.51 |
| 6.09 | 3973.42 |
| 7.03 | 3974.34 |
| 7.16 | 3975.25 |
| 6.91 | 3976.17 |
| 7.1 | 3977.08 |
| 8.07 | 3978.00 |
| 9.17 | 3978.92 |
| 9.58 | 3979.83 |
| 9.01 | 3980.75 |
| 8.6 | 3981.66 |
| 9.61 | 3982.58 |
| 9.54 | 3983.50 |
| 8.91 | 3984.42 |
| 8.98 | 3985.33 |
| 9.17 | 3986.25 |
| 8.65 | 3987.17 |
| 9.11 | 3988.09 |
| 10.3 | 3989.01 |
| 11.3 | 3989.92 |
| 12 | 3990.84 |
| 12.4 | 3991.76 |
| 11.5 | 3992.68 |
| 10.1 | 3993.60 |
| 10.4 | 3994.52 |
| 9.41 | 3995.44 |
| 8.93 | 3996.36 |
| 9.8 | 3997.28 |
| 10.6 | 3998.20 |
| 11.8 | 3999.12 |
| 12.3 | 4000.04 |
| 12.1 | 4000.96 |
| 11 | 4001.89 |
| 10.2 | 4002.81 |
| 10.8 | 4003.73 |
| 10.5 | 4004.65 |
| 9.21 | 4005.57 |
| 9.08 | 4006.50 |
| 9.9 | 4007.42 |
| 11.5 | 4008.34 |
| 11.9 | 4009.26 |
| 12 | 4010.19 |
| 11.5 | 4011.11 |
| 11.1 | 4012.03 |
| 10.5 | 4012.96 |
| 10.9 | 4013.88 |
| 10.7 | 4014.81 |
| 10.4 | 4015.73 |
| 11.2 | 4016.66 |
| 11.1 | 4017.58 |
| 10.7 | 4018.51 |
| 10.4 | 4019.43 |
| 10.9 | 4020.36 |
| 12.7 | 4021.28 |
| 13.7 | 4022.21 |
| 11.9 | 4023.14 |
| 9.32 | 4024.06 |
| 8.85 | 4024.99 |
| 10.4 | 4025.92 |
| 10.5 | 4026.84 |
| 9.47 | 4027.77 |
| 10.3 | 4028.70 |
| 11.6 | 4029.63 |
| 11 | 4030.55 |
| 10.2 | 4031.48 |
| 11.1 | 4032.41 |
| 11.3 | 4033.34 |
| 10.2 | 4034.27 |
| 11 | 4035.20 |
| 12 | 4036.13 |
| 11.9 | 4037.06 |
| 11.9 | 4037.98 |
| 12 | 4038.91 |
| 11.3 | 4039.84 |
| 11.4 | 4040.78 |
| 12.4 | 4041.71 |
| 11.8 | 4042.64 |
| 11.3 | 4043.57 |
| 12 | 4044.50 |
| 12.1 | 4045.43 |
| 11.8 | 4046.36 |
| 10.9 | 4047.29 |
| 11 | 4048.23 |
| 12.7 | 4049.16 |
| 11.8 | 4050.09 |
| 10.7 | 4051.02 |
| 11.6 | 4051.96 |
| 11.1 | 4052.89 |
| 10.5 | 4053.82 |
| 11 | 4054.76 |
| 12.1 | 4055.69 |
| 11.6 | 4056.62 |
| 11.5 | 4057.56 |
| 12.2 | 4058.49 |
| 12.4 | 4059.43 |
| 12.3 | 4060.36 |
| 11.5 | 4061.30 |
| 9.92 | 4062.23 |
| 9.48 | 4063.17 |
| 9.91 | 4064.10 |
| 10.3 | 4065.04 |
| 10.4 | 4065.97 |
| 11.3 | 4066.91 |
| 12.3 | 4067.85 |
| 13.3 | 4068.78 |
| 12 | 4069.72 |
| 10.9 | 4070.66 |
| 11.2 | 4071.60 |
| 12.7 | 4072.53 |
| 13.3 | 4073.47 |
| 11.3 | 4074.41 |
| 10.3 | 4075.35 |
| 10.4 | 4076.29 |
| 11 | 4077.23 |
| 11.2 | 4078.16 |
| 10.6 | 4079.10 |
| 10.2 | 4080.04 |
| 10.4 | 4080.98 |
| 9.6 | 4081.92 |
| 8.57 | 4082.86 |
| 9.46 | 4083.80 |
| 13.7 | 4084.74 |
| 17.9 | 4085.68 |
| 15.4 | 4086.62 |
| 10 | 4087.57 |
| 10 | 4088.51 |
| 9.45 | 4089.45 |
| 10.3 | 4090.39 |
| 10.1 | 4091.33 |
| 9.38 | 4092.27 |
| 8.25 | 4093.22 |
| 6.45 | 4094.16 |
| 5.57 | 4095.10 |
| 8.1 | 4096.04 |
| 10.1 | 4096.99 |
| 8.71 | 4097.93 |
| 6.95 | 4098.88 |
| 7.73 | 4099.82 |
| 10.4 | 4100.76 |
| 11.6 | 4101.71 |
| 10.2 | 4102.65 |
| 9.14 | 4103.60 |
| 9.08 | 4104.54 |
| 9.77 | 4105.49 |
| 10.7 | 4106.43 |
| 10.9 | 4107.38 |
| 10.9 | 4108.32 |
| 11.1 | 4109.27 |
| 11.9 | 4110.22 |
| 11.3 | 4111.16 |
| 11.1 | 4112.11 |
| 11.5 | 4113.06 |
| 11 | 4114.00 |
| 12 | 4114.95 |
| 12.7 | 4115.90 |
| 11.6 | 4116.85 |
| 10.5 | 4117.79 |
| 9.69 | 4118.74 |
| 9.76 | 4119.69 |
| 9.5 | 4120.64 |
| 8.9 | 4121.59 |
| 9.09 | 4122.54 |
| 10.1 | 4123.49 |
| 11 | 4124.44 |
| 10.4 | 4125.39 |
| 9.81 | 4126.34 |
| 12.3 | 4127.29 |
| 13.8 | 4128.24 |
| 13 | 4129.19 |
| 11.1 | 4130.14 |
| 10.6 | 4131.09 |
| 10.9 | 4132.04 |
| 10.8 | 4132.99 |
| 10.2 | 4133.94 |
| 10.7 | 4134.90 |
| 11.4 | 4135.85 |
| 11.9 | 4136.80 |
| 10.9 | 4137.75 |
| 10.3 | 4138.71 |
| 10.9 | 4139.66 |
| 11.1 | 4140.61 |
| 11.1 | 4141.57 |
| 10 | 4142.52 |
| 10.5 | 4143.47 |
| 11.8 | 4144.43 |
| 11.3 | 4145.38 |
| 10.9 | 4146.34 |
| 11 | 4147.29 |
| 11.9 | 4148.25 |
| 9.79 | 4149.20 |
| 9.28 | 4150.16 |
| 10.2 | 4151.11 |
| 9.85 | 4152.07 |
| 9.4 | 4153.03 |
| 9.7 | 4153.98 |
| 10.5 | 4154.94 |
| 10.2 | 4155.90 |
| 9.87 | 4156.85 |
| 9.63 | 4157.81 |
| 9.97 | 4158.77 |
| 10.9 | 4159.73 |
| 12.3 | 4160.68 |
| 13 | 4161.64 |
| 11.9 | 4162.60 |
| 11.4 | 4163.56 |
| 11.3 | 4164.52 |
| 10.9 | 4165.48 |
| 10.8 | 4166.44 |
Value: 2.2 angstroms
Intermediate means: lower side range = 11.4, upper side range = 10.8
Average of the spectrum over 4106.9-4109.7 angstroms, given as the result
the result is 11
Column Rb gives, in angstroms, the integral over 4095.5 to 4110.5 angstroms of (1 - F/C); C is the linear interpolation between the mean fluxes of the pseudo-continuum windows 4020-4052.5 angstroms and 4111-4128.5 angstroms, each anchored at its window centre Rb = 1.5 angstroms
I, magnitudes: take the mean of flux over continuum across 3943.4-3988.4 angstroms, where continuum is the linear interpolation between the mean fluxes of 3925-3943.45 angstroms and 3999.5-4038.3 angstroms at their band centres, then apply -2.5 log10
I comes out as 0.10 mag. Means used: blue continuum 8.99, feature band 8.87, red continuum 10.9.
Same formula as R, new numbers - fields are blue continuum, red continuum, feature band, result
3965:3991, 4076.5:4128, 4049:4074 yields -4.7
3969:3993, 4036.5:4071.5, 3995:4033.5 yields -3.0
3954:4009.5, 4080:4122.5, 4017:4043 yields -4.0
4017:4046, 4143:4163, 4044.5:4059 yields -0.6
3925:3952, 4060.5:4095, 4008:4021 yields -1.0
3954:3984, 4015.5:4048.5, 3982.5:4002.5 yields -2.3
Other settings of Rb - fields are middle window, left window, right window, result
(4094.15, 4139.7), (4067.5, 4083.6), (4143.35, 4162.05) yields 1.7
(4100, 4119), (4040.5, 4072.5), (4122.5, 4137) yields 0.7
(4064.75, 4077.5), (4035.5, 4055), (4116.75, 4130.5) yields -0.2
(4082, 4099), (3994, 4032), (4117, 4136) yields 1.2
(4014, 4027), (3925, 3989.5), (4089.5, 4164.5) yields -2.0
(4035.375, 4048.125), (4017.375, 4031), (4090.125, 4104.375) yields -1.7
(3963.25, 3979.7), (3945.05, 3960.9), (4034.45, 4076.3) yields 4.6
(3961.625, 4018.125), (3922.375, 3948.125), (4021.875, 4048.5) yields 4.8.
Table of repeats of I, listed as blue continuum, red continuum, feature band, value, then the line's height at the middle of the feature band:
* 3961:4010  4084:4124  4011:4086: -0.15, 9.81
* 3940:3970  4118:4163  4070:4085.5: -0.08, 10.3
